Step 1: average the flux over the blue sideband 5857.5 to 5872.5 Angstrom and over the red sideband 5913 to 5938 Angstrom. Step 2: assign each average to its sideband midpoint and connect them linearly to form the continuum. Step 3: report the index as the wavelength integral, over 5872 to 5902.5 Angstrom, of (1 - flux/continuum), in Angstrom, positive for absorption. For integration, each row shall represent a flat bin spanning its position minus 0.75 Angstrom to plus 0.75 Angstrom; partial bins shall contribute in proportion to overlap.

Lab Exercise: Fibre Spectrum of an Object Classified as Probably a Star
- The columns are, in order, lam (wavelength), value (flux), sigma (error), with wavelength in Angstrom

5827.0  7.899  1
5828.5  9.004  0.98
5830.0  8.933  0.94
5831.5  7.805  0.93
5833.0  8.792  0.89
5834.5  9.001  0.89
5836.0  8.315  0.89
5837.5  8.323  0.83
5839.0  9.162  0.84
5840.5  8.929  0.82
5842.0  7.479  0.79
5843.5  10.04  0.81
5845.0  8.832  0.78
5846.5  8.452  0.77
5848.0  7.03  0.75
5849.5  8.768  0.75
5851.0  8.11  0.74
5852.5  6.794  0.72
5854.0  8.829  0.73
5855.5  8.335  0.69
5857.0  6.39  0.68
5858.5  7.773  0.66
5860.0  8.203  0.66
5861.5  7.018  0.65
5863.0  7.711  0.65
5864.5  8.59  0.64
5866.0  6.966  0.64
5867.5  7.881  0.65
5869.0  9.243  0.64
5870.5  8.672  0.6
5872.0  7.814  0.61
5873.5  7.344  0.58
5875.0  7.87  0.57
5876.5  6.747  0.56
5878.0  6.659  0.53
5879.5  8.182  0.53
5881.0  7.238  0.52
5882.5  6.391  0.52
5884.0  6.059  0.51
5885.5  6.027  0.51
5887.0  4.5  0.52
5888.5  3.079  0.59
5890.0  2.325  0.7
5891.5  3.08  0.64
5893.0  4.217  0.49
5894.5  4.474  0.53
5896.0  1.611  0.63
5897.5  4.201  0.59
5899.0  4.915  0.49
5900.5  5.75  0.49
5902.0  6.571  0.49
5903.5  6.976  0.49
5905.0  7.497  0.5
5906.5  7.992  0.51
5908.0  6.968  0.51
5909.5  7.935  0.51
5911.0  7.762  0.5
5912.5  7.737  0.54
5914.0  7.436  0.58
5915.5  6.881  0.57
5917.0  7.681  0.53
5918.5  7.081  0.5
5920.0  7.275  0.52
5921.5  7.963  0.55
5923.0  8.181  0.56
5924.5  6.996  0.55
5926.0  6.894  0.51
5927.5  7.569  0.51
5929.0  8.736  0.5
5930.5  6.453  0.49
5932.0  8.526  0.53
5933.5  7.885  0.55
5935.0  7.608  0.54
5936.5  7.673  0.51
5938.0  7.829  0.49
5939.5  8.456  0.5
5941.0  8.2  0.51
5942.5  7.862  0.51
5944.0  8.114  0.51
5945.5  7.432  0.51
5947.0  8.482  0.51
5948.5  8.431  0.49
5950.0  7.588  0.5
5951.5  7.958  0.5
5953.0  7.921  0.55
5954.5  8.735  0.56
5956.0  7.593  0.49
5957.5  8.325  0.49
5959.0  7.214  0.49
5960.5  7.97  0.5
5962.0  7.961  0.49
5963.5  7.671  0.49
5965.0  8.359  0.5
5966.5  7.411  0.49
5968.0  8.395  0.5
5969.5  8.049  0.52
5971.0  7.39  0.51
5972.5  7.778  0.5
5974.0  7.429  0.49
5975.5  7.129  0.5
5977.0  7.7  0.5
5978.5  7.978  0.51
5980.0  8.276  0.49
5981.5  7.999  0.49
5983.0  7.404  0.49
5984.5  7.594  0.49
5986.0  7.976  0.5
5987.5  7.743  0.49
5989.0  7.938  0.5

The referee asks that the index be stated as 9.41 Angstrom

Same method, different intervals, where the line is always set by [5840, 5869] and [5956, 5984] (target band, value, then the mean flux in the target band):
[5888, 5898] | 5.9 Angstrom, 3.27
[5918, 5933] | 0.6 Angstrom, 7.58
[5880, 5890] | 3.3 Angstrom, 5.37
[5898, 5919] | 2.3 Angstrom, 7.05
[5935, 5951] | -0.3 Angstrom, 7.99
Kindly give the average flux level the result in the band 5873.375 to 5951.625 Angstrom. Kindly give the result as 6.8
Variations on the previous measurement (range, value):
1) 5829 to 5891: 7.56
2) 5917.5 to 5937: 7.6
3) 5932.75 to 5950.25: 7.97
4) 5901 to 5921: 7.36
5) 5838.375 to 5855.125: 8.4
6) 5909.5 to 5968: 7.8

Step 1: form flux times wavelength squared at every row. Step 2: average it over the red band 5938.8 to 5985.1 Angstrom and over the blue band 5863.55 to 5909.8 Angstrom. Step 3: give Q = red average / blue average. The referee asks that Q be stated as 1.3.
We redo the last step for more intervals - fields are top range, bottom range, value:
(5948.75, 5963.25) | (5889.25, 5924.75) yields 1.29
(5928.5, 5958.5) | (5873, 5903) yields 1.52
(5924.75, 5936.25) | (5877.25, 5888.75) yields 1.26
